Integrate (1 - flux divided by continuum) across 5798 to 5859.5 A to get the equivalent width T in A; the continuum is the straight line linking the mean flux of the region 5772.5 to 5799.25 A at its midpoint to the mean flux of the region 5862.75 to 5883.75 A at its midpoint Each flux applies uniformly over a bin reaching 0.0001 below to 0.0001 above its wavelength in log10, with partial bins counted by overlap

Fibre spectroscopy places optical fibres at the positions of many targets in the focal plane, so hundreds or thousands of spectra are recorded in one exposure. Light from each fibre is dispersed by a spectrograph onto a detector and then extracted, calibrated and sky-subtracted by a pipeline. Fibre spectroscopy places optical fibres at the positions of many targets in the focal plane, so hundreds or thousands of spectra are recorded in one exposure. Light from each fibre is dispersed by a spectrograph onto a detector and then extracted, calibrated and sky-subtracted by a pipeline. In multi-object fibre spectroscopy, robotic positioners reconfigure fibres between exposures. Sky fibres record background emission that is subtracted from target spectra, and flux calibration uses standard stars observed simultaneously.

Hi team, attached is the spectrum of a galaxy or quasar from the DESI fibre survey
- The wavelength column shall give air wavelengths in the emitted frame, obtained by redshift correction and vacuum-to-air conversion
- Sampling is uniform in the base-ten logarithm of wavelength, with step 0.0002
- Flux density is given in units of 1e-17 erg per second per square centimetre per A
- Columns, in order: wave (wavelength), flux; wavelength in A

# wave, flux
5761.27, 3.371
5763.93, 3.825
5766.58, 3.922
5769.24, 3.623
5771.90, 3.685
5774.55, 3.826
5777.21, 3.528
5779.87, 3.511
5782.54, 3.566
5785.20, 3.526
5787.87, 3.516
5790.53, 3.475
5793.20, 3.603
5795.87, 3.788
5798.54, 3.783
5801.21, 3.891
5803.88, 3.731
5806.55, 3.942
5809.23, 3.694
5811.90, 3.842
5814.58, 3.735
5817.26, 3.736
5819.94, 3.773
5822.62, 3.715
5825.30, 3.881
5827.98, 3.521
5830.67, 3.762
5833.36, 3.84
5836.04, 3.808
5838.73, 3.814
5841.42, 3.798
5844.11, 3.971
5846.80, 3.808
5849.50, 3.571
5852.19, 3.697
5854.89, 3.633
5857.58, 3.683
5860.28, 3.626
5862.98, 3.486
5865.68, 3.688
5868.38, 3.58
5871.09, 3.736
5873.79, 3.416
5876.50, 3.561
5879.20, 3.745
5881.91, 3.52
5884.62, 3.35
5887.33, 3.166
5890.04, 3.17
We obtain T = -2.8 A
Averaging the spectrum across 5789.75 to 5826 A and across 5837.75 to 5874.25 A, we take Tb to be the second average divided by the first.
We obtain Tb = 0.98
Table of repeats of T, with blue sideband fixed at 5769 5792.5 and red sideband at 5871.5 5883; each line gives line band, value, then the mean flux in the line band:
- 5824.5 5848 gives -1.4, 3.8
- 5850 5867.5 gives -0.3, 3.63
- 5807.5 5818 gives -0.5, 3.76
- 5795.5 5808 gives -0.9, 3.83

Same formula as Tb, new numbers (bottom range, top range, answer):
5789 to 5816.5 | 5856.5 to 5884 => 0.96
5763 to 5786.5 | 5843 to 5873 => 1.00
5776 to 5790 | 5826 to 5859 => 1.06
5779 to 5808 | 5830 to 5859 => 1.03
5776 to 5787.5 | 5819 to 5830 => 1.06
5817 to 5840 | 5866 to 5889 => 0.93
